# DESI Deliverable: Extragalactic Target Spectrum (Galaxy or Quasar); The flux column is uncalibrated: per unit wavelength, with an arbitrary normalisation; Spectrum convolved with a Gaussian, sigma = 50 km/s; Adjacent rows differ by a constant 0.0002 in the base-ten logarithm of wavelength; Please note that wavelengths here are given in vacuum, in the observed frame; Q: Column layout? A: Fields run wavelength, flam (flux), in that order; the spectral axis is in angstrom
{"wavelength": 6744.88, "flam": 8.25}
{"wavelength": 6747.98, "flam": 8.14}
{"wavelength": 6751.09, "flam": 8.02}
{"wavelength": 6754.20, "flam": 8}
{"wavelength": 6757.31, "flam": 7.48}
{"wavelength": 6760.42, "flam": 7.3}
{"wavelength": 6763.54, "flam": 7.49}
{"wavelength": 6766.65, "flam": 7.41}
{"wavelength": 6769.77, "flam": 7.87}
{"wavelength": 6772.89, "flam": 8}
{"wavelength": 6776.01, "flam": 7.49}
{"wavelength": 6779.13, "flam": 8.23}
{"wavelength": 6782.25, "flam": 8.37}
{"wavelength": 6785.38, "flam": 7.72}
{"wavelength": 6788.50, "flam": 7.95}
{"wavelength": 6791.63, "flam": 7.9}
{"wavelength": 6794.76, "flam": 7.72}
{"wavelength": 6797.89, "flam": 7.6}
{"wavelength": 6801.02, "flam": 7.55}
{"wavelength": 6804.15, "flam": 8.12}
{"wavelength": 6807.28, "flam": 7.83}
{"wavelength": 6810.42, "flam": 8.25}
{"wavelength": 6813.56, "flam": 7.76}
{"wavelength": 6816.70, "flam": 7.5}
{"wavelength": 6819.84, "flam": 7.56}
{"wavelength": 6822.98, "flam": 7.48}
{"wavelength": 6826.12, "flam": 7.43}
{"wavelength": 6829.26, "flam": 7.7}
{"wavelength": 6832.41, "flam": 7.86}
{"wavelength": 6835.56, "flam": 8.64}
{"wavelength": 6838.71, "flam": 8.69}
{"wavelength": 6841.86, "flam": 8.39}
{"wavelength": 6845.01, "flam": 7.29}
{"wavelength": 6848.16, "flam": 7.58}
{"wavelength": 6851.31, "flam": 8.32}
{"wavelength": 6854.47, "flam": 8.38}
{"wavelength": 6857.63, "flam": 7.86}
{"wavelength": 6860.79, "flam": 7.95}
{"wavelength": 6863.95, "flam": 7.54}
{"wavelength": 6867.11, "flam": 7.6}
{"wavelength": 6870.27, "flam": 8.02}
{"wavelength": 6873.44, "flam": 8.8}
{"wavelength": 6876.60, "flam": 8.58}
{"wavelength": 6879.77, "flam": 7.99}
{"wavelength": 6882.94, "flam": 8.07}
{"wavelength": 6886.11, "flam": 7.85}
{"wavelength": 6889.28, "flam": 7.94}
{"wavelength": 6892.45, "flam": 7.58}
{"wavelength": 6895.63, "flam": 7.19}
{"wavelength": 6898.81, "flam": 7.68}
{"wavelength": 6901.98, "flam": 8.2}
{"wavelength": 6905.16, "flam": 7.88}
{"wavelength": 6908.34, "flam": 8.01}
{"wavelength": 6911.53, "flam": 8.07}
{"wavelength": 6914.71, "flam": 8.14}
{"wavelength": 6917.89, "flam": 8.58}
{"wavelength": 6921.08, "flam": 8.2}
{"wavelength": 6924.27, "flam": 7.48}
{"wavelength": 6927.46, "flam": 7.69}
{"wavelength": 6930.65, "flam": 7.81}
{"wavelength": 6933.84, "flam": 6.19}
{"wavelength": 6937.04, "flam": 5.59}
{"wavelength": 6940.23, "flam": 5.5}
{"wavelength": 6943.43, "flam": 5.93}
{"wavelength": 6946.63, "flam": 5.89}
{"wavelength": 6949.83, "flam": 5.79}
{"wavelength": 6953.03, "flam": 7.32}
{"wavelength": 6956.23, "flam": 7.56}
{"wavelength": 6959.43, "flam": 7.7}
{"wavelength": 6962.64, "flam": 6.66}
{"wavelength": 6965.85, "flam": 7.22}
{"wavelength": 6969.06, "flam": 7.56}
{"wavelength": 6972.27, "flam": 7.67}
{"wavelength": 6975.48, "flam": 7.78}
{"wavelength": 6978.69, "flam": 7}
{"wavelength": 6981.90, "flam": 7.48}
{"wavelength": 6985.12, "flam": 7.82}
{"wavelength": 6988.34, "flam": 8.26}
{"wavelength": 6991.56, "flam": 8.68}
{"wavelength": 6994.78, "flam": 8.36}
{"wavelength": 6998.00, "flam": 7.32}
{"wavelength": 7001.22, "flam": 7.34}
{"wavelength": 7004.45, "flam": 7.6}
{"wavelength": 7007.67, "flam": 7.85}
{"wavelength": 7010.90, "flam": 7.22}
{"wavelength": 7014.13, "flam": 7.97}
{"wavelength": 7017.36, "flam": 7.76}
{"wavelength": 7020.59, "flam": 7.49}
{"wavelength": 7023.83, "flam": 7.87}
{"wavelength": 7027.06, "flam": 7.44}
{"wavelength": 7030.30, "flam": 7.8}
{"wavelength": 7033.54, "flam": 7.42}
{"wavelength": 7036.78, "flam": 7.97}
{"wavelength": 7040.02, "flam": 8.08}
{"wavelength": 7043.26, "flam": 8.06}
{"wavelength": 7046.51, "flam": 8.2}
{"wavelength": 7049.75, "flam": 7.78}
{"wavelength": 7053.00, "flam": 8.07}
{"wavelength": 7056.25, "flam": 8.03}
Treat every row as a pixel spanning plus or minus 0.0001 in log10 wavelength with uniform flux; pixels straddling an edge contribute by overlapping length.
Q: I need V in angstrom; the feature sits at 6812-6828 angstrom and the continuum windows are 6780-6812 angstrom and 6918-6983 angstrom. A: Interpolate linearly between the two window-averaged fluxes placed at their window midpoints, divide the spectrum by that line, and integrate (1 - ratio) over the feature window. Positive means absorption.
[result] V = 0.5 angstrom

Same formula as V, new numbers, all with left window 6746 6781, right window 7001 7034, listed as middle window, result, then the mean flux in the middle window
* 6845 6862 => -0.5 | 7.95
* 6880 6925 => -1.4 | 7.93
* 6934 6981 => 5.4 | 6.79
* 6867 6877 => -0.8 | 8.31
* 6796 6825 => 0.1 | 7.73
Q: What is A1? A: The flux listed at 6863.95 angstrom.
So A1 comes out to 7.54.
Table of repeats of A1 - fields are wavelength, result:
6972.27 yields 7.67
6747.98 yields 8.14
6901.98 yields 8.2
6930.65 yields 7.81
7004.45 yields 7.6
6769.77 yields 7.87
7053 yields 8.07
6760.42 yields 7.3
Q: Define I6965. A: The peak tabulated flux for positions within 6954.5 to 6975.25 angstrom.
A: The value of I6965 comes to 7.7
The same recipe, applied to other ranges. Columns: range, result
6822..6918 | 8.8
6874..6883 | 8.58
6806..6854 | 8.69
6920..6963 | 8.2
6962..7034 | 8.68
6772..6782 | 8.23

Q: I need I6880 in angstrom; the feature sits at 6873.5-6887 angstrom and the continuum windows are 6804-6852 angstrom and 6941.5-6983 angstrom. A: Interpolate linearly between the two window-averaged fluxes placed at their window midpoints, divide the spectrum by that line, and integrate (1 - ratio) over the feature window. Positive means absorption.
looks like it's -1.2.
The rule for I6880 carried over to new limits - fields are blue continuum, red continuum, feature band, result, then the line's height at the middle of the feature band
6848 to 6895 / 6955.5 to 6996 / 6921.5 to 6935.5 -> 0.8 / 7.82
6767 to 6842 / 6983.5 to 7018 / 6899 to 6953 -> 4.5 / 7.85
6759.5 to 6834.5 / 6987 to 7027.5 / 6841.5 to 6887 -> -1.4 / 7.77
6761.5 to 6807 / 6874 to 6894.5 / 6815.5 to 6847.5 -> 0.2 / 7.91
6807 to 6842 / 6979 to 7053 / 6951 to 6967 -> 1.2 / 7.83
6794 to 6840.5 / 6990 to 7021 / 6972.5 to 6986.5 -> 0.5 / 7.78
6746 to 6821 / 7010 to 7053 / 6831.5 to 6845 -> -0.8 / 7.8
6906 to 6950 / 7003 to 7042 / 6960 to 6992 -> -0.7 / 7.42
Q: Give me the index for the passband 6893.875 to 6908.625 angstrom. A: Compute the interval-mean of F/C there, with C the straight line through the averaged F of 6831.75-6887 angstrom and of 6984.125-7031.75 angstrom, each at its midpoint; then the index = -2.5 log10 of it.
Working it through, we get 0.03 mag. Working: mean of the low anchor 8.08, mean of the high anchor 7.78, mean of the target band 7.77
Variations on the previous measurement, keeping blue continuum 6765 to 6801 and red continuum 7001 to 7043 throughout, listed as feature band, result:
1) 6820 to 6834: 0.03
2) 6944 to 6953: 0.26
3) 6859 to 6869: 0.01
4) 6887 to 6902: 0.01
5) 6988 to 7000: -0.06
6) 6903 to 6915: -0.04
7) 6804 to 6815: -0.02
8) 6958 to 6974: 0.05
